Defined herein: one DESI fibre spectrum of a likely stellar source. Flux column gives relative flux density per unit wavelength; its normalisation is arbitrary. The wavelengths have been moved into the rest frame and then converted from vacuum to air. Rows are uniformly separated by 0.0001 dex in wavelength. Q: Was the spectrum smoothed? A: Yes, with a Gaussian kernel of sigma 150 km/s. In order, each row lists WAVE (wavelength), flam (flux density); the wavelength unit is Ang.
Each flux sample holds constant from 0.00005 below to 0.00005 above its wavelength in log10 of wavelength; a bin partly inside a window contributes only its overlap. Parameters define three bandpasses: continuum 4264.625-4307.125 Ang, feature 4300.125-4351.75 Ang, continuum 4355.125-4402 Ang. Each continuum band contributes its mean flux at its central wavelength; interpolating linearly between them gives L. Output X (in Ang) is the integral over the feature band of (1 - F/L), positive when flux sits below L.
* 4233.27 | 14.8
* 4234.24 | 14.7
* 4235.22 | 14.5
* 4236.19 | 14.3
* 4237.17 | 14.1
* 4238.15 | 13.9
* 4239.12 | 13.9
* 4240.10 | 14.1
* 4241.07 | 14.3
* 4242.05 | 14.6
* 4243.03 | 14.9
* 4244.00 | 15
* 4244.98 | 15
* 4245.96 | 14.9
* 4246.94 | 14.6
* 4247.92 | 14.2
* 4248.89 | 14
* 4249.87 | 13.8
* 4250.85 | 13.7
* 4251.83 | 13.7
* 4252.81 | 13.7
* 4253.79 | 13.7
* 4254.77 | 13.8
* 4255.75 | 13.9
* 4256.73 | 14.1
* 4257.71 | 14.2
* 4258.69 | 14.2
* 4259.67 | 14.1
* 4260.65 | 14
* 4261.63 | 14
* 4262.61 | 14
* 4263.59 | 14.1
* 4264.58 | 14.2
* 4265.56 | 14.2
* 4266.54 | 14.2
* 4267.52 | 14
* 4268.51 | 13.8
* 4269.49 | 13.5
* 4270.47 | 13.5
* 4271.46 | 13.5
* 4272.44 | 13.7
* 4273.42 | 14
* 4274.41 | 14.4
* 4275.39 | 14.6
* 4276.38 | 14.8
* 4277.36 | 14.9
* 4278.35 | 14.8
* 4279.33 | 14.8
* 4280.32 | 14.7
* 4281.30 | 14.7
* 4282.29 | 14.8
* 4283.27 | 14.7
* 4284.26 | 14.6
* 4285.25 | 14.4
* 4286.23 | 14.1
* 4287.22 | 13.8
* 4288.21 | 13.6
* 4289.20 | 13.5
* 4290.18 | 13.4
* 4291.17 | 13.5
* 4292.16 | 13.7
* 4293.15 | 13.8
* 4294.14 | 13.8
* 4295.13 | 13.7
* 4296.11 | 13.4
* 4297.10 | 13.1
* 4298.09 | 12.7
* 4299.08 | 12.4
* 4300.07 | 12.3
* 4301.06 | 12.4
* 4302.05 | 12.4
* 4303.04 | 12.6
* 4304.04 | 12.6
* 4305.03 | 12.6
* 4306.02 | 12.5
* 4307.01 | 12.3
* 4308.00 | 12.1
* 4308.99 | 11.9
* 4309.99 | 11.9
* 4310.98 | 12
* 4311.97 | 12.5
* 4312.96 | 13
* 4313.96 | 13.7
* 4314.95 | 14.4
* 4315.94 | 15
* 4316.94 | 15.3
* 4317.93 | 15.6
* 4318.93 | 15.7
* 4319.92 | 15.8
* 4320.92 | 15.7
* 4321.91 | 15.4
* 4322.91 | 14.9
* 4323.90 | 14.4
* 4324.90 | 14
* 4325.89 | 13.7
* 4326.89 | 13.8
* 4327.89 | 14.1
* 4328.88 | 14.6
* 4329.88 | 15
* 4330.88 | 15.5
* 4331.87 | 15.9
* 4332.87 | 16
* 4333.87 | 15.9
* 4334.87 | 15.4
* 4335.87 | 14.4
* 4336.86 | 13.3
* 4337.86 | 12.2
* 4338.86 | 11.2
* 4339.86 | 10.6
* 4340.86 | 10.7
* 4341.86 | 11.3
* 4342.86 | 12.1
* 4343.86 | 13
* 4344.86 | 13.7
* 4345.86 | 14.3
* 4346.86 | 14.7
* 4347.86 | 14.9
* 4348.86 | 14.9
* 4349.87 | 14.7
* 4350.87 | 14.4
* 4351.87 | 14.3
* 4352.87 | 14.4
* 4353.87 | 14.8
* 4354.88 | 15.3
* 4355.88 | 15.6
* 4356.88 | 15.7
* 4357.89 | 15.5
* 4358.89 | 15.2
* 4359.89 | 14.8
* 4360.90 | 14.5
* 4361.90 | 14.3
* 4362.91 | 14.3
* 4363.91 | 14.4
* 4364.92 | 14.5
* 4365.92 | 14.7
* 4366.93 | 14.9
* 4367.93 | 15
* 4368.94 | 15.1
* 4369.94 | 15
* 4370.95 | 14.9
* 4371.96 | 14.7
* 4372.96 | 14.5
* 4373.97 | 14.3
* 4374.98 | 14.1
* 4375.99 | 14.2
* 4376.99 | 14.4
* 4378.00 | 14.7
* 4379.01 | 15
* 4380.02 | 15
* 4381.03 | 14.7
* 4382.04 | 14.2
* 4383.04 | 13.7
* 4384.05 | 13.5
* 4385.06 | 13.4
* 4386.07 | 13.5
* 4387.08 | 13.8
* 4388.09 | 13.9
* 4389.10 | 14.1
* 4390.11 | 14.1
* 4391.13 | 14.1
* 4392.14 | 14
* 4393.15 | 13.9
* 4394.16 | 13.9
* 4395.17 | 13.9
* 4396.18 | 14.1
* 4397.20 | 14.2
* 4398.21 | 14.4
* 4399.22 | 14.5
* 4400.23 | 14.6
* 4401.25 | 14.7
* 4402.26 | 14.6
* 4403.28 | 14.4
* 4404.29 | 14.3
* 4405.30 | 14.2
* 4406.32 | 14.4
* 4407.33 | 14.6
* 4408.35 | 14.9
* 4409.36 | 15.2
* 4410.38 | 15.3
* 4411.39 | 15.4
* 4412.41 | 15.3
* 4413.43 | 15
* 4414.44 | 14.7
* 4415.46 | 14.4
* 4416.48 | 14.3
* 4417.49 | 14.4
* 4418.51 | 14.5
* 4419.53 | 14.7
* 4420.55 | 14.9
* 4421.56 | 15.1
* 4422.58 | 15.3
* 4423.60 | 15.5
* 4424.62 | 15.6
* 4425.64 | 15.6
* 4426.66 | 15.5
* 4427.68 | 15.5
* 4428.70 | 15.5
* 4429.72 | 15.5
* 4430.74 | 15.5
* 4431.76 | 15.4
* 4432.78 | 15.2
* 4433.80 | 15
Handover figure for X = 1.08 Ang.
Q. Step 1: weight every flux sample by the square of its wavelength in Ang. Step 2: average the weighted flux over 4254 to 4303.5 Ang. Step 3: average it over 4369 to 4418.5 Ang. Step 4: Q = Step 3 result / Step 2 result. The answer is 1.10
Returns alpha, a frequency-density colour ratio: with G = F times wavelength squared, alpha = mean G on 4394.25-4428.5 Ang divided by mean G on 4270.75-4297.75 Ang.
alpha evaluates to 1.11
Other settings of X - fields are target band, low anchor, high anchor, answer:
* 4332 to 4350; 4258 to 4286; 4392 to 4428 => 1.2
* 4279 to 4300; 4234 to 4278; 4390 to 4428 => 0.7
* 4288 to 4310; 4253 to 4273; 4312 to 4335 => 2.4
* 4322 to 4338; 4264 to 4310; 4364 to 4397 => -0.8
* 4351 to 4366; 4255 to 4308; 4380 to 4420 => -0.7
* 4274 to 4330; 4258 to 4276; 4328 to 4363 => 1.1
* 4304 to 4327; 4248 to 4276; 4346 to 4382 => 0.9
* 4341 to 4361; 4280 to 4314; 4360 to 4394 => -0.5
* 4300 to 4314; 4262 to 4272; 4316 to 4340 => 1.9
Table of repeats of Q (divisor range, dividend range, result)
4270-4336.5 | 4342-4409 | 1.06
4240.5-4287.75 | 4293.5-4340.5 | 0.99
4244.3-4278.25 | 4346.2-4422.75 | 1.09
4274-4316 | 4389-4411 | 1.12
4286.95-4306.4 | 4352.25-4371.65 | 1.17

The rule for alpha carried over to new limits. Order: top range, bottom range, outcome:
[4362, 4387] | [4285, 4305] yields 1.13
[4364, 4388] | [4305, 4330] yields 1.06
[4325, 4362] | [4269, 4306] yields 1.06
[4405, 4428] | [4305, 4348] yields 1.13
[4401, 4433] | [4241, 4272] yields 1.14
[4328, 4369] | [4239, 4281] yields 1.05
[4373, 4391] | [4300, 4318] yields 1.13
